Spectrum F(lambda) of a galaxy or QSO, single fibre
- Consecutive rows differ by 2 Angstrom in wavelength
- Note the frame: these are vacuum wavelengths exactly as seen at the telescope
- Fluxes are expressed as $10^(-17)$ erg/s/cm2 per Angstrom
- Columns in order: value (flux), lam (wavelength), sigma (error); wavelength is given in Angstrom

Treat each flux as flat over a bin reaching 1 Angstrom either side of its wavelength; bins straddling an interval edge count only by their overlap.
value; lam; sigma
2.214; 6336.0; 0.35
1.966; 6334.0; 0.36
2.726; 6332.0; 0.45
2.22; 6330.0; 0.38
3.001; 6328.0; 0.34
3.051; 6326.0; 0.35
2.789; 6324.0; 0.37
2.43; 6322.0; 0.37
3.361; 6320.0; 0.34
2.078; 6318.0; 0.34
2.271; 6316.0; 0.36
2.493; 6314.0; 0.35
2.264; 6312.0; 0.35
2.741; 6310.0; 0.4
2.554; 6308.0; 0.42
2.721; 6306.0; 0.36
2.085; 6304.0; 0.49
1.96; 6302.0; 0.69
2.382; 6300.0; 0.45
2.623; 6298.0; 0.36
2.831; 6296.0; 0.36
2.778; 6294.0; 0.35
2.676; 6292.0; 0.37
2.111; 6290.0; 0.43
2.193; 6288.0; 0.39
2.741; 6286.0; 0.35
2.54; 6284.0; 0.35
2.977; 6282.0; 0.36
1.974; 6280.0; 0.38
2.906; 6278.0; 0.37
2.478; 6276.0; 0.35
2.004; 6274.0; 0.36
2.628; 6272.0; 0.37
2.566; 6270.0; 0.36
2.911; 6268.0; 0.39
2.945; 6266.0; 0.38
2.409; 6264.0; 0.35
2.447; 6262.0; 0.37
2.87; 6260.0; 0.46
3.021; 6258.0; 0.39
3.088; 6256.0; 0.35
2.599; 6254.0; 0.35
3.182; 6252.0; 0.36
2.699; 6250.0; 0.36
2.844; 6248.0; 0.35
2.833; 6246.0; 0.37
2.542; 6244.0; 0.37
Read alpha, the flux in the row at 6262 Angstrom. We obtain 2.447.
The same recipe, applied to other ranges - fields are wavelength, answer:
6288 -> 2.193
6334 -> 1.966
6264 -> 2.409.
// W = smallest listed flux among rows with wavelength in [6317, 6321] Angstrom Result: 2.078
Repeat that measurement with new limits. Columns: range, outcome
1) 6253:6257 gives 2.599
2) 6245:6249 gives 2.833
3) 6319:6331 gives 2.22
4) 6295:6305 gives 1.96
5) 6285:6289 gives 2.193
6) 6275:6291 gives 1.974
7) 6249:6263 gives 2.447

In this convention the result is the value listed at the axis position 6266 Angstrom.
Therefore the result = 2.945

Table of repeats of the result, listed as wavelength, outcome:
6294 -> 2.778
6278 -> 2.906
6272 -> 2.628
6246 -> 2.833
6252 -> 3.182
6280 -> 1.974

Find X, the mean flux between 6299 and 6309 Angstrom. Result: 2.34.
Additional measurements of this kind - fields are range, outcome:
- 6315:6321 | 2.57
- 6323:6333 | 2.76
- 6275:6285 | 2.58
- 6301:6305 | 2.02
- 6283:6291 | 2.4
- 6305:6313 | 2.57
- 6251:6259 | 2.97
